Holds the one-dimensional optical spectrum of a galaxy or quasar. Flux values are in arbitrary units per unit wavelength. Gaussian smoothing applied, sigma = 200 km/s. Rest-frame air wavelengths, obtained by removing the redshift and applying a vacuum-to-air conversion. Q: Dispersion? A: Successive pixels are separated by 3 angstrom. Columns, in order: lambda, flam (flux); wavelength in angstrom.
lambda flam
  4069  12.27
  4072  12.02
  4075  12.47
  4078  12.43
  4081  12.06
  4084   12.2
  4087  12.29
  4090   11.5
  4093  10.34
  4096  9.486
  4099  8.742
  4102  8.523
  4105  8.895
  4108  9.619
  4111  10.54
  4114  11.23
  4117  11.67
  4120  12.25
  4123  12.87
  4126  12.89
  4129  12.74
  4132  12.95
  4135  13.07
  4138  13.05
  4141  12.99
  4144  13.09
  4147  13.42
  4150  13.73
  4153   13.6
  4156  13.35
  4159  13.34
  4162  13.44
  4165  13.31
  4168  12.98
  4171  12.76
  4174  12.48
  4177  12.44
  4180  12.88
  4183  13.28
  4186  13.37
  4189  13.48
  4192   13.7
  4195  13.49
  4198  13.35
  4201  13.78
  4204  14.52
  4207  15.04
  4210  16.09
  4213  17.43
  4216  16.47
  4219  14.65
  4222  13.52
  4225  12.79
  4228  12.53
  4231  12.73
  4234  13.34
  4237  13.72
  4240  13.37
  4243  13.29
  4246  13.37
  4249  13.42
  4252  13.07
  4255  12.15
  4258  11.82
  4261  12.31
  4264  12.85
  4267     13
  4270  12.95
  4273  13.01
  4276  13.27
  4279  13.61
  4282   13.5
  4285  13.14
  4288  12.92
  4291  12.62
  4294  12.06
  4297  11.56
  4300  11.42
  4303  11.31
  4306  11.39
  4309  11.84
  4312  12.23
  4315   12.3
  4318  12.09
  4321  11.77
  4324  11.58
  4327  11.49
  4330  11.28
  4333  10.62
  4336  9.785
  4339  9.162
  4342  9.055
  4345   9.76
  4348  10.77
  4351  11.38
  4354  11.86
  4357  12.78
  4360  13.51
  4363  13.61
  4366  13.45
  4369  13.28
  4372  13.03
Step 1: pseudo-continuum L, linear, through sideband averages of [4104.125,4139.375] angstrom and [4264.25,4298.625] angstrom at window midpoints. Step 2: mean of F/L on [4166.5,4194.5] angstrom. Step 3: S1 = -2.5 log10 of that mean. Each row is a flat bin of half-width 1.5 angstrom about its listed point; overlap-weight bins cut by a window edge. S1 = -0.071 mag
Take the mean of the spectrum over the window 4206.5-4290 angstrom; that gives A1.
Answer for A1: 13.5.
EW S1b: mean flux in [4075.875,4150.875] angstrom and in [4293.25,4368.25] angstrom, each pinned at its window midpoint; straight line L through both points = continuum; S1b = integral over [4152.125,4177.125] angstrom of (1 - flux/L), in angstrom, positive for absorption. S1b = -3.1 angstrom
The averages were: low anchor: 11.7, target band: 13.1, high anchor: 11.5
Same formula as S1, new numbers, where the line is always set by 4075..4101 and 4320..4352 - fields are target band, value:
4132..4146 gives -0.182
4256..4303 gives -0.178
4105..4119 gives 0.048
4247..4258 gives -0.184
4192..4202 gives -0.236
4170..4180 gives -0.152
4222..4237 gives -0.199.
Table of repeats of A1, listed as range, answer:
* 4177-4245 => 13.9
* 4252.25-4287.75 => 12.9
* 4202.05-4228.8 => 14.8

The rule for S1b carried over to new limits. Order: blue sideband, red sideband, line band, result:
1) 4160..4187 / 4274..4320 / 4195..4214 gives -3.0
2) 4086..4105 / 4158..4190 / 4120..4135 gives -2.1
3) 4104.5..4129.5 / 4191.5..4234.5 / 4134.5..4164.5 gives -2.2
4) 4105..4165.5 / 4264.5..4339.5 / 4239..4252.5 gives -1.2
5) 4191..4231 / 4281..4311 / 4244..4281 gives 0.3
